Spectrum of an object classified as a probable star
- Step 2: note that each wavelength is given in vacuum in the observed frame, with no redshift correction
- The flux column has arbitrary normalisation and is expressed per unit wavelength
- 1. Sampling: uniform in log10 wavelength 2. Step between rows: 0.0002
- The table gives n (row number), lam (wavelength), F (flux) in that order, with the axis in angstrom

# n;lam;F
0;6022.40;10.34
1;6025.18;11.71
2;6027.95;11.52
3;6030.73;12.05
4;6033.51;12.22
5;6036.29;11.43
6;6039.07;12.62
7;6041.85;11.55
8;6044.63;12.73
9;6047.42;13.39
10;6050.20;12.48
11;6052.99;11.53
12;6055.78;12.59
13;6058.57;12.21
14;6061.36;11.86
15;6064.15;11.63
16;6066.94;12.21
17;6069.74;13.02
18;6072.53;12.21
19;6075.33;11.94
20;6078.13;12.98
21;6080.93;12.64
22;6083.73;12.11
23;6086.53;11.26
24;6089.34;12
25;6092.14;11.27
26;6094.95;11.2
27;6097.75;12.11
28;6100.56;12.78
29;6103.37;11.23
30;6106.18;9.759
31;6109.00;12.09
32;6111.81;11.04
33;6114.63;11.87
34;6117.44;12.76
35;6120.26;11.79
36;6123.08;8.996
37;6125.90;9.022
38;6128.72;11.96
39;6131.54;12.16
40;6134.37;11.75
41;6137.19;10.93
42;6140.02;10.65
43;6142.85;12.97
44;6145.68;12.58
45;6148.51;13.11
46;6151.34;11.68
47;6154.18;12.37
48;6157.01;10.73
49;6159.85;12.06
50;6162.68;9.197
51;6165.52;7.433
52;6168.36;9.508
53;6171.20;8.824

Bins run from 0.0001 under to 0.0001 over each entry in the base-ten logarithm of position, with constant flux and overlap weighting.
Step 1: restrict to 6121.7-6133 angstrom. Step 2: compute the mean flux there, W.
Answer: 10.5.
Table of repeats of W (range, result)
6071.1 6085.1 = 12.4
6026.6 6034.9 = 11.9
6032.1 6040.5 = 12.1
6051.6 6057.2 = 12.1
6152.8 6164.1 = 11.1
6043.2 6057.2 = 12.5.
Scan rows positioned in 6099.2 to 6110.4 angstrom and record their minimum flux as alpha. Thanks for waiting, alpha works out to 9.759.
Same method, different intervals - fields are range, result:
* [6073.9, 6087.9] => 11.26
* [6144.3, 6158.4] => 10.73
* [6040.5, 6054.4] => 11.53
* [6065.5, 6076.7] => 11.94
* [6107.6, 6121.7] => 11.04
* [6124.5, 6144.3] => 9.022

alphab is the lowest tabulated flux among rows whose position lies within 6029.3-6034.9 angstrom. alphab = 12.05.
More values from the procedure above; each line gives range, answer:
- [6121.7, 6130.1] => 8.996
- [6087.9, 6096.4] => 11.2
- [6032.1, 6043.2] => 11.43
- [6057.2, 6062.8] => 11.86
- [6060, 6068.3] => 11.63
